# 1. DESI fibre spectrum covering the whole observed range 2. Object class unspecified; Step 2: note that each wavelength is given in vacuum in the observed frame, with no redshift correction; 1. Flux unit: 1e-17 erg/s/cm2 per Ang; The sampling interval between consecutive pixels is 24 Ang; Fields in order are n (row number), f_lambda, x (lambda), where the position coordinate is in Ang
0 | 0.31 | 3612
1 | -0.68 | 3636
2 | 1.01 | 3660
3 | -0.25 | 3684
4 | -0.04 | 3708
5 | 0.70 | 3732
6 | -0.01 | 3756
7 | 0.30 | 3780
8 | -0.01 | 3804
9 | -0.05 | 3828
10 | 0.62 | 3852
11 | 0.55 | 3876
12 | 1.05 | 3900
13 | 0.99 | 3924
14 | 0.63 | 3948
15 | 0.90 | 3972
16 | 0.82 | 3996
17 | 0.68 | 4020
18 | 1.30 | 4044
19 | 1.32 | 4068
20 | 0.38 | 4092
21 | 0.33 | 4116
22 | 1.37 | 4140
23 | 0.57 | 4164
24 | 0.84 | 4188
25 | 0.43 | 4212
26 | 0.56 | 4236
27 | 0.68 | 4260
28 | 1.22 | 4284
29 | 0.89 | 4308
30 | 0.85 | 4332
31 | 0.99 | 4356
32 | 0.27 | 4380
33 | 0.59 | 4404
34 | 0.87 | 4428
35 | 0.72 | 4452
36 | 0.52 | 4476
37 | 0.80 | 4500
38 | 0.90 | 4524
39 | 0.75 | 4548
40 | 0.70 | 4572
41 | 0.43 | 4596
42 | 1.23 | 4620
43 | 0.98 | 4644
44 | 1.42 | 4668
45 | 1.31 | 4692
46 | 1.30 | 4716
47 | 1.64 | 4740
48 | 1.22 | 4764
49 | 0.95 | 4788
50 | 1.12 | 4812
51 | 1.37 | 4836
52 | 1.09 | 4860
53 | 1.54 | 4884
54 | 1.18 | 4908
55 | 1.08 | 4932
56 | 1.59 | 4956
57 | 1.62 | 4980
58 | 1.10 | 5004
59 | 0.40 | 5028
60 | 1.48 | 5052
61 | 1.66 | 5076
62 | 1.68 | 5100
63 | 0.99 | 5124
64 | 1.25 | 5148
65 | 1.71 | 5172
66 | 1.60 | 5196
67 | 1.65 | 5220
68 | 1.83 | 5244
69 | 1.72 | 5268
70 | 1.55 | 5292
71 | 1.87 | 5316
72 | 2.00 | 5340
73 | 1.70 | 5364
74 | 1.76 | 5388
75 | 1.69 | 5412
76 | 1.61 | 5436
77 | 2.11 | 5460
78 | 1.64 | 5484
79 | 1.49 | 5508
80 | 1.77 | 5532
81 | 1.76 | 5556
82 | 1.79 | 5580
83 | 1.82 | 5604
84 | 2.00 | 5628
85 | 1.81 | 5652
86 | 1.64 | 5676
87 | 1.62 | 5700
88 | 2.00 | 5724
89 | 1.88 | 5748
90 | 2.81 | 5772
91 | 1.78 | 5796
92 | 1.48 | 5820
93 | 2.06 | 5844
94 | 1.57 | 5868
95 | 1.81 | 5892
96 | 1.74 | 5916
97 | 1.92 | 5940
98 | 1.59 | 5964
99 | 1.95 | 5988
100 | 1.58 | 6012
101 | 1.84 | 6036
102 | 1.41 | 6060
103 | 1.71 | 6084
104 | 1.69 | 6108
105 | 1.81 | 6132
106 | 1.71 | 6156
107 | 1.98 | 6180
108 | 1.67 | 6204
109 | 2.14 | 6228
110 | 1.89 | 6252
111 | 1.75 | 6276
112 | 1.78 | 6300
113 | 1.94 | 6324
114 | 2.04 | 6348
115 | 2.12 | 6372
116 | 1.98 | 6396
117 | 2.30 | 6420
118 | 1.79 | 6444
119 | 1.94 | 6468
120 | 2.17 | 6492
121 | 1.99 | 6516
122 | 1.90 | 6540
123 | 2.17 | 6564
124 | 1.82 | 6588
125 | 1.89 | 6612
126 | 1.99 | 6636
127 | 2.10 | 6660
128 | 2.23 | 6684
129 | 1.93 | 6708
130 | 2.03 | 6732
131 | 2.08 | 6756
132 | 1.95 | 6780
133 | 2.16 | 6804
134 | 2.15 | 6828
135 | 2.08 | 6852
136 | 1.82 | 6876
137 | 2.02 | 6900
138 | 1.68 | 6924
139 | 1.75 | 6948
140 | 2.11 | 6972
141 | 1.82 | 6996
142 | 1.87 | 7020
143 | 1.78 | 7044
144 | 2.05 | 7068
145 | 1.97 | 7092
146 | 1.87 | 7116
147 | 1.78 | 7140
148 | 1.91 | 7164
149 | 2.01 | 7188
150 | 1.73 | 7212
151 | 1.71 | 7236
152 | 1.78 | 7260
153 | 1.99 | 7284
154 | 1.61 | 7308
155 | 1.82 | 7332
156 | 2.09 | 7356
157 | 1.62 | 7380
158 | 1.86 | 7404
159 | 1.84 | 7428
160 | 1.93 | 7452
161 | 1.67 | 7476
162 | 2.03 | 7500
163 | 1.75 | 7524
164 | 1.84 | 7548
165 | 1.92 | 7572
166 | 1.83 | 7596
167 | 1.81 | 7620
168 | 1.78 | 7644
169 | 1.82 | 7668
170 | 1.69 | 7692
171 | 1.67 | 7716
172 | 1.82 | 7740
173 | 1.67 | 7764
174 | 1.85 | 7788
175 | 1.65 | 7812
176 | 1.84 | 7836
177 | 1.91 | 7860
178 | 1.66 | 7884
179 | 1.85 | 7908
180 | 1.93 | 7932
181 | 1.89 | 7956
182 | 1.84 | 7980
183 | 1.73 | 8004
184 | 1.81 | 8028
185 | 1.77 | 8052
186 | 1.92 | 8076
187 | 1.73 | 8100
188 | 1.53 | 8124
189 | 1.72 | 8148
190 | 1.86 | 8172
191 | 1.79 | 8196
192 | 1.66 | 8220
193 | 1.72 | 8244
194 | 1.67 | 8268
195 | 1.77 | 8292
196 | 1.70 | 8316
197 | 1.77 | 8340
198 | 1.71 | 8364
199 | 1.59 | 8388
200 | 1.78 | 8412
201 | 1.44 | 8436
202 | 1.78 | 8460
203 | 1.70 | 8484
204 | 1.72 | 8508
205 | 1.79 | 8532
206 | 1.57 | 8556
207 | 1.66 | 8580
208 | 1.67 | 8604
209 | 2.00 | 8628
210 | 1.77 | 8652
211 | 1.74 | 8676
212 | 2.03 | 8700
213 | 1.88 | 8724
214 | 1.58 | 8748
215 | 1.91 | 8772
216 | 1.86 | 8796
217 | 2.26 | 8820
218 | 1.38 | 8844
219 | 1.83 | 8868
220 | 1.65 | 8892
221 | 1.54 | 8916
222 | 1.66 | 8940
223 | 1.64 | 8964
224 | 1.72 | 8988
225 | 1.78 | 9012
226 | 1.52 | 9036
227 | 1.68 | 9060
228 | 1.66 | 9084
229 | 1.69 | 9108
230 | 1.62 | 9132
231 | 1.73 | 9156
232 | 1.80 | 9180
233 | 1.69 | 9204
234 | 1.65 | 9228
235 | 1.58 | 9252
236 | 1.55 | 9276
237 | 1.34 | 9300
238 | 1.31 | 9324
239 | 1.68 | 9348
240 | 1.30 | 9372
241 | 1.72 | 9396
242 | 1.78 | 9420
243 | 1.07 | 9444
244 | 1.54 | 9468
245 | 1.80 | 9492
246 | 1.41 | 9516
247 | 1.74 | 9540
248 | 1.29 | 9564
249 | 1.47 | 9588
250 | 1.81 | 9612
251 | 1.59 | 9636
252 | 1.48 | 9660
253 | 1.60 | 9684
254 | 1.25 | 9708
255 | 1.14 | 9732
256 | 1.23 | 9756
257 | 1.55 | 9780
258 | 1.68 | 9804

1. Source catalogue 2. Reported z 0.17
